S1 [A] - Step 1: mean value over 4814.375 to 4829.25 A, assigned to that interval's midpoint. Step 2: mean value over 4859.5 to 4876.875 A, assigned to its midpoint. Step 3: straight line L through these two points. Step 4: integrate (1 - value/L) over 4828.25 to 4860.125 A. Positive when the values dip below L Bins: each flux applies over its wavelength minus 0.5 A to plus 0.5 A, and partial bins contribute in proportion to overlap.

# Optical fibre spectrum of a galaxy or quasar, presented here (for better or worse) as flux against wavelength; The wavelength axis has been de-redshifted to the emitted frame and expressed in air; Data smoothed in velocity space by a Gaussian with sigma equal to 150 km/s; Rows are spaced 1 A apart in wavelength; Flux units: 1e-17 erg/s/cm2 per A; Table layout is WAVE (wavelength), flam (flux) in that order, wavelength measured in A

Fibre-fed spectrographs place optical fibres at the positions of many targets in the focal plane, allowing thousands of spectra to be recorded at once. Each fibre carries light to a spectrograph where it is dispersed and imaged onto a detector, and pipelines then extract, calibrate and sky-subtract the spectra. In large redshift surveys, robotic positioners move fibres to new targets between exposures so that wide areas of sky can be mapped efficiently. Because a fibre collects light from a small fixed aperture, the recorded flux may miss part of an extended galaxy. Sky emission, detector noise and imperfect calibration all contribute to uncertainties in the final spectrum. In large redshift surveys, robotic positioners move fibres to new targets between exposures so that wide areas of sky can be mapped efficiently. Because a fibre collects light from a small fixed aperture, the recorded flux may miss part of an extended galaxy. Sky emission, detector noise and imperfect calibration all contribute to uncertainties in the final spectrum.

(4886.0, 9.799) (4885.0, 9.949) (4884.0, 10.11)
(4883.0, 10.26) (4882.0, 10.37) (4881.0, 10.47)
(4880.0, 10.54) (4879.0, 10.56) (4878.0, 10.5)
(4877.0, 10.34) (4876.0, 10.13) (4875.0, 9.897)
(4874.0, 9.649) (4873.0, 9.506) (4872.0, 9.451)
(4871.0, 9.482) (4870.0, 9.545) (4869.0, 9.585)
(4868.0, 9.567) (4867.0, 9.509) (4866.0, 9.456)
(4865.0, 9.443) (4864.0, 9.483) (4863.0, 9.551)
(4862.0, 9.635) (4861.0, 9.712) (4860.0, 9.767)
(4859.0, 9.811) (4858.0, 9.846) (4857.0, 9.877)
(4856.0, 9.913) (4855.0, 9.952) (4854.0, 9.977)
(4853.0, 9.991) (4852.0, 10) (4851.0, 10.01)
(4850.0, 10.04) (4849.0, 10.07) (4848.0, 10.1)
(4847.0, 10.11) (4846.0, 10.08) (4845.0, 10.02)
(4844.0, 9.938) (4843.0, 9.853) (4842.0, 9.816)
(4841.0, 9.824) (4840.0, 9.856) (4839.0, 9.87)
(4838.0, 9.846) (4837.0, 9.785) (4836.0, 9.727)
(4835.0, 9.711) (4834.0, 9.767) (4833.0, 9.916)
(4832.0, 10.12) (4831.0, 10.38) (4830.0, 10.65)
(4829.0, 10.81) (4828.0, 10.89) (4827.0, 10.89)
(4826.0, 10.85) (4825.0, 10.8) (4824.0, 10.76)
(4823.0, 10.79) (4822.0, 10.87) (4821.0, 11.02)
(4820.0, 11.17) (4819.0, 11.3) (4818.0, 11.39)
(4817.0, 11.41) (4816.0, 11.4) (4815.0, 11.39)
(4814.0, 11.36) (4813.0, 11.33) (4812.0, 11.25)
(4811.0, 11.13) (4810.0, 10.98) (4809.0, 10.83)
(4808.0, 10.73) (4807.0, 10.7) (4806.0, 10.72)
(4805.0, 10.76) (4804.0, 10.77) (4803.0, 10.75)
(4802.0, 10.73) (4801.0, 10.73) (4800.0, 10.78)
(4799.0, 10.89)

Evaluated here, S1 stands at 1.1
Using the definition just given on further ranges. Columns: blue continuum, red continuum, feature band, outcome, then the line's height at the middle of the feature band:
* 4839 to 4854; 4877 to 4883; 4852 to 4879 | 1.25 A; 10.2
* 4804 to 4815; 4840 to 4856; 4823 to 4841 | 0.22 A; 10.4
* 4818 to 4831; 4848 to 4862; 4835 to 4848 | 0.57 A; 10.4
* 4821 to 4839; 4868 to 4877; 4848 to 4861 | 0.07 A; 9.99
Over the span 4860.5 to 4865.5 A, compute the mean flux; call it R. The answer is 9.56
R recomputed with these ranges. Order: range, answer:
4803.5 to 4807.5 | 10.7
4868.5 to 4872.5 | 9.52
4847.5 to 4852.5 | 10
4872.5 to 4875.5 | 9.68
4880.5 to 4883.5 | 10.4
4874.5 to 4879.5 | 10.3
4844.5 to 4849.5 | 10.1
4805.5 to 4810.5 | 10.8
